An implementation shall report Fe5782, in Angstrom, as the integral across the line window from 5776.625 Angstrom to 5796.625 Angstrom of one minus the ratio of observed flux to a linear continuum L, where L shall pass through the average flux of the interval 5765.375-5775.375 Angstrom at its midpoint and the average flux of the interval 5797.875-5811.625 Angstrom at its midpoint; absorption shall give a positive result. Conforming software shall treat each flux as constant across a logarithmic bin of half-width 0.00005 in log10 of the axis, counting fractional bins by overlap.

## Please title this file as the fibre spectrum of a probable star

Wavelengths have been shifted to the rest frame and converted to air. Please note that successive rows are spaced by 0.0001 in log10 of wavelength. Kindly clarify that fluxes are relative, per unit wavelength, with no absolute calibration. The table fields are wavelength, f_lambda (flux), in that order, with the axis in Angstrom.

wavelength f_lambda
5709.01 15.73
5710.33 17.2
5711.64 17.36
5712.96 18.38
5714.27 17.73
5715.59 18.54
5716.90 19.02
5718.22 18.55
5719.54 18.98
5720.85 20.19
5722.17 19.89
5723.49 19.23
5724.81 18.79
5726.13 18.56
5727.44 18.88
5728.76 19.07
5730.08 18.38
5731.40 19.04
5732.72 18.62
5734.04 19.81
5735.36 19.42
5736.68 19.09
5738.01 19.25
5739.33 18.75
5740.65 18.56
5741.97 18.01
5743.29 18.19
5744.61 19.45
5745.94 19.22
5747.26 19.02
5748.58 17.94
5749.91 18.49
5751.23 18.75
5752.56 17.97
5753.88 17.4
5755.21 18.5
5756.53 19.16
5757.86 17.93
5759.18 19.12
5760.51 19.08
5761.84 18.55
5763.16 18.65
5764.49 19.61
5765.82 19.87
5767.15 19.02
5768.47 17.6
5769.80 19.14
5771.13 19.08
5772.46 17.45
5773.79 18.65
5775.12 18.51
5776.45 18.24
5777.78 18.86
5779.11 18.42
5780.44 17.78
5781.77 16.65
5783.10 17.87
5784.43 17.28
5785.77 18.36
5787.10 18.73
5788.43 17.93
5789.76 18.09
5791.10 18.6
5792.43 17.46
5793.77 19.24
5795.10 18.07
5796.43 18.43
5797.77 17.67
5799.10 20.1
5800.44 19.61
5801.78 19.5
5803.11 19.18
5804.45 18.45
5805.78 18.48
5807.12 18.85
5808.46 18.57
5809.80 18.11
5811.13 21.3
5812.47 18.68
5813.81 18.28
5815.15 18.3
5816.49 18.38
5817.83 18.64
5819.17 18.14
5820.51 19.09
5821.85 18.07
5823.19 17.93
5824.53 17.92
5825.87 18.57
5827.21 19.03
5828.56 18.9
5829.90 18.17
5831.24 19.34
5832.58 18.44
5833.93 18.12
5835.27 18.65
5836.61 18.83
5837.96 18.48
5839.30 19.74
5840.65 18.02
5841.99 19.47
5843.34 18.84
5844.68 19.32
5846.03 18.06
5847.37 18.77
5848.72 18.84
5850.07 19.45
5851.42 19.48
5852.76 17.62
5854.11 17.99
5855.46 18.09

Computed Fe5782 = 0.8 Angstrom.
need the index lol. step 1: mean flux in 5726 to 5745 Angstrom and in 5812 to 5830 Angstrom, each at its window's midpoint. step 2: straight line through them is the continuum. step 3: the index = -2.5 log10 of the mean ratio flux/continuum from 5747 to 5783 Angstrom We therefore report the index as 0.01 mag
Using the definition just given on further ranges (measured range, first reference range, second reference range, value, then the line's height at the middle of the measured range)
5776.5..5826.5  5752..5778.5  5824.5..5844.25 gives 0.01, 18.7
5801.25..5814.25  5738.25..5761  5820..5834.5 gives -0.03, 18.5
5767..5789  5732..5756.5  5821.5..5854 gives 0.03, 18.7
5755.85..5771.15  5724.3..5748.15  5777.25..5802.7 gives -0.02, 18.6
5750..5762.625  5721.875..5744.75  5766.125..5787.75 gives 0.00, 18.6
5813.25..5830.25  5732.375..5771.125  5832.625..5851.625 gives 0.02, 18.8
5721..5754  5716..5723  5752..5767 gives 0.01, 19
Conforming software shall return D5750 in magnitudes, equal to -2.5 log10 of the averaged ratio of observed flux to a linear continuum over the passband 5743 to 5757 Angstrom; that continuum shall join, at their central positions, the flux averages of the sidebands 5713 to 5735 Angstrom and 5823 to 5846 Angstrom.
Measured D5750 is 0.02 mag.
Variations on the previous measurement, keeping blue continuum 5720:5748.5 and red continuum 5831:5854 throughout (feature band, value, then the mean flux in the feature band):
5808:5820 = 0.01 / 18.7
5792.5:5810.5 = 0.01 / 18.8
